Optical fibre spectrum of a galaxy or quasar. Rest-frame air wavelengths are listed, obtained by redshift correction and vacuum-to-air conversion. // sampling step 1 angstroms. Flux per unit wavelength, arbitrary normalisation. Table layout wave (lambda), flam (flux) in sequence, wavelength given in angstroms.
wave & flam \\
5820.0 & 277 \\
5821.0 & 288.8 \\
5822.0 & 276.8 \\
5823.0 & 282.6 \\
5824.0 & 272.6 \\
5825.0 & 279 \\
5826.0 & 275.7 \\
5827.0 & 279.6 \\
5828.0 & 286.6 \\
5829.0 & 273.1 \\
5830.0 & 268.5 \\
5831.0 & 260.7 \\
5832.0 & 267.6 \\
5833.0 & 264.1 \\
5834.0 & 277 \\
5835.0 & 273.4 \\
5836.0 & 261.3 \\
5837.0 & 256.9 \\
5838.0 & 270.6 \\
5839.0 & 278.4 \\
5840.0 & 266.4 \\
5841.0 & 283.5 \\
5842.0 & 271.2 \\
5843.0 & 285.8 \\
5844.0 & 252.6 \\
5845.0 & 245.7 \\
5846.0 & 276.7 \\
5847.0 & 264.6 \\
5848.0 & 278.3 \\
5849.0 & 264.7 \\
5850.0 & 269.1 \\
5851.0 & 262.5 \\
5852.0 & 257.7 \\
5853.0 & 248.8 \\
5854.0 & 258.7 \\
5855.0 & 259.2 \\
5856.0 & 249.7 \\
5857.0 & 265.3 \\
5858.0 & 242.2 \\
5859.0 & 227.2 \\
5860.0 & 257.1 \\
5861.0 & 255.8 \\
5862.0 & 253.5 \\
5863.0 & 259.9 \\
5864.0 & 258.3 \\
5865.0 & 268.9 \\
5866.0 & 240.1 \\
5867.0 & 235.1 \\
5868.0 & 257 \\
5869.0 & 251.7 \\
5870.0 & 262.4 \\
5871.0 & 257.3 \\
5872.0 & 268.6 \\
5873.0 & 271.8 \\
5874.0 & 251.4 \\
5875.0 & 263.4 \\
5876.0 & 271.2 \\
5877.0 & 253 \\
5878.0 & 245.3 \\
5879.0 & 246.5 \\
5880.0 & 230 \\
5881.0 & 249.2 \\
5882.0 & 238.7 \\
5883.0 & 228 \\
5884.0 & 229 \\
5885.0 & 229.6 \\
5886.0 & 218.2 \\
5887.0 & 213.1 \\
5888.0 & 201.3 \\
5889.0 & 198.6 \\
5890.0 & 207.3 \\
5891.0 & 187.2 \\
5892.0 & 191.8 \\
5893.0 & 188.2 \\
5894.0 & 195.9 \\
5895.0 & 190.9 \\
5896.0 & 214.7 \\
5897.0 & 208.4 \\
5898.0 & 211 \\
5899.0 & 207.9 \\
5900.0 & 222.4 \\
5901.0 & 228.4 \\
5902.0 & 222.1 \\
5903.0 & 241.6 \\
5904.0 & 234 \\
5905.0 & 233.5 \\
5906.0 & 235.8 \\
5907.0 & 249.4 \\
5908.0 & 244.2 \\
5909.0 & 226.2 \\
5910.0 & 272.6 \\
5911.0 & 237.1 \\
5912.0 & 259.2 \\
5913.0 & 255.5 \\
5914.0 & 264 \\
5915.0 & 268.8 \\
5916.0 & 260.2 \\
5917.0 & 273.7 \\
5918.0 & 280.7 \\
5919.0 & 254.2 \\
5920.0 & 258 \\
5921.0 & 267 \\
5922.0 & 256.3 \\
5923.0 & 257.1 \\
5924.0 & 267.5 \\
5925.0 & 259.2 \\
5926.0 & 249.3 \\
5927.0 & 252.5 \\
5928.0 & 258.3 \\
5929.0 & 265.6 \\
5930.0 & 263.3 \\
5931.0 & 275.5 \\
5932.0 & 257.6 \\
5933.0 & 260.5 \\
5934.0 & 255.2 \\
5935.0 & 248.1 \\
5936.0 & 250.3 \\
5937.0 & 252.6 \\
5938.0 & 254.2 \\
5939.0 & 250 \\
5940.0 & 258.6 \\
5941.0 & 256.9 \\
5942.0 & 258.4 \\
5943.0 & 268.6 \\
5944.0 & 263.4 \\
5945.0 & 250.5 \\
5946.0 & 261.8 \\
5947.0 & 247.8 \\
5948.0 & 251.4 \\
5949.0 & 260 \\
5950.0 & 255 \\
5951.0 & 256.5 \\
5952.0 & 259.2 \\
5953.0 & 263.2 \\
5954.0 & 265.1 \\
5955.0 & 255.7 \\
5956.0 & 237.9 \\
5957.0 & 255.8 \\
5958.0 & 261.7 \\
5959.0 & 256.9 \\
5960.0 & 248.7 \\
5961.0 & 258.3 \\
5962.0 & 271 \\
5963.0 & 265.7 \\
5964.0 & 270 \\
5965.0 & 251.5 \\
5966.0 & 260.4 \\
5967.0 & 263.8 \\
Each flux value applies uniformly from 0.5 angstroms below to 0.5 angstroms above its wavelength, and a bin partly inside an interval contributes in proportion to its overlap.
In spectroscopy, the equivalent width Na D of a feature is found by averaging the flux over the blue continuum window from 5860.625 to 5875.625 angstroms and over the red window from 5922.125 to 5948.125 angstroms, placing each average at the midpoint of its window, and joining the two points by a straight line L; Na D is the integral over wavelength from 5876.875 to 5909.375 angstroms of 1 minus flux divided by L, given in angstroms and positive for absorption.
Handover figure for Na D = 4.5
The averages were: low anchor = 257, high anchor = 258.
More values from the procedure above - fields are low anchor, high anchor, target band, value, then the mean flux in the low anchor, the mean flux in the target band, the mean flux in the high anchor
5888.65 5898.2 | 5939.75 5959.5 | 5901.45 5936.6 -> -4.6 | 199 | 255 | 257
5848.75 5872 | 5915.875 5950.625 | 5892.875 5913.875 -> 2.3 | 255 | 229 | 259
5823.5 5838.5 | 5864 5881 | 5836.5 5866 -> 0.2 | 271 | 261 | 255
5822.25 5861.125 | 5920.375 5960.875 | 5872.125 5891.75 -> 2.2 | 266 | 233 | 257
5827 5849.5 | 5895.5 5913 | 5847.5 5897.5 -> 2.1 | 270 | 241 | 233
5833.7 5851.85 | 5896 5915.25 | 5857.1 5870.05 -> 0.3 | 269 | 252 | 237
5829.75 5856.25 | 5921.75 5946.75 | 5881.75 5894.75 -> 2.6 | 266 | 209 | 258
